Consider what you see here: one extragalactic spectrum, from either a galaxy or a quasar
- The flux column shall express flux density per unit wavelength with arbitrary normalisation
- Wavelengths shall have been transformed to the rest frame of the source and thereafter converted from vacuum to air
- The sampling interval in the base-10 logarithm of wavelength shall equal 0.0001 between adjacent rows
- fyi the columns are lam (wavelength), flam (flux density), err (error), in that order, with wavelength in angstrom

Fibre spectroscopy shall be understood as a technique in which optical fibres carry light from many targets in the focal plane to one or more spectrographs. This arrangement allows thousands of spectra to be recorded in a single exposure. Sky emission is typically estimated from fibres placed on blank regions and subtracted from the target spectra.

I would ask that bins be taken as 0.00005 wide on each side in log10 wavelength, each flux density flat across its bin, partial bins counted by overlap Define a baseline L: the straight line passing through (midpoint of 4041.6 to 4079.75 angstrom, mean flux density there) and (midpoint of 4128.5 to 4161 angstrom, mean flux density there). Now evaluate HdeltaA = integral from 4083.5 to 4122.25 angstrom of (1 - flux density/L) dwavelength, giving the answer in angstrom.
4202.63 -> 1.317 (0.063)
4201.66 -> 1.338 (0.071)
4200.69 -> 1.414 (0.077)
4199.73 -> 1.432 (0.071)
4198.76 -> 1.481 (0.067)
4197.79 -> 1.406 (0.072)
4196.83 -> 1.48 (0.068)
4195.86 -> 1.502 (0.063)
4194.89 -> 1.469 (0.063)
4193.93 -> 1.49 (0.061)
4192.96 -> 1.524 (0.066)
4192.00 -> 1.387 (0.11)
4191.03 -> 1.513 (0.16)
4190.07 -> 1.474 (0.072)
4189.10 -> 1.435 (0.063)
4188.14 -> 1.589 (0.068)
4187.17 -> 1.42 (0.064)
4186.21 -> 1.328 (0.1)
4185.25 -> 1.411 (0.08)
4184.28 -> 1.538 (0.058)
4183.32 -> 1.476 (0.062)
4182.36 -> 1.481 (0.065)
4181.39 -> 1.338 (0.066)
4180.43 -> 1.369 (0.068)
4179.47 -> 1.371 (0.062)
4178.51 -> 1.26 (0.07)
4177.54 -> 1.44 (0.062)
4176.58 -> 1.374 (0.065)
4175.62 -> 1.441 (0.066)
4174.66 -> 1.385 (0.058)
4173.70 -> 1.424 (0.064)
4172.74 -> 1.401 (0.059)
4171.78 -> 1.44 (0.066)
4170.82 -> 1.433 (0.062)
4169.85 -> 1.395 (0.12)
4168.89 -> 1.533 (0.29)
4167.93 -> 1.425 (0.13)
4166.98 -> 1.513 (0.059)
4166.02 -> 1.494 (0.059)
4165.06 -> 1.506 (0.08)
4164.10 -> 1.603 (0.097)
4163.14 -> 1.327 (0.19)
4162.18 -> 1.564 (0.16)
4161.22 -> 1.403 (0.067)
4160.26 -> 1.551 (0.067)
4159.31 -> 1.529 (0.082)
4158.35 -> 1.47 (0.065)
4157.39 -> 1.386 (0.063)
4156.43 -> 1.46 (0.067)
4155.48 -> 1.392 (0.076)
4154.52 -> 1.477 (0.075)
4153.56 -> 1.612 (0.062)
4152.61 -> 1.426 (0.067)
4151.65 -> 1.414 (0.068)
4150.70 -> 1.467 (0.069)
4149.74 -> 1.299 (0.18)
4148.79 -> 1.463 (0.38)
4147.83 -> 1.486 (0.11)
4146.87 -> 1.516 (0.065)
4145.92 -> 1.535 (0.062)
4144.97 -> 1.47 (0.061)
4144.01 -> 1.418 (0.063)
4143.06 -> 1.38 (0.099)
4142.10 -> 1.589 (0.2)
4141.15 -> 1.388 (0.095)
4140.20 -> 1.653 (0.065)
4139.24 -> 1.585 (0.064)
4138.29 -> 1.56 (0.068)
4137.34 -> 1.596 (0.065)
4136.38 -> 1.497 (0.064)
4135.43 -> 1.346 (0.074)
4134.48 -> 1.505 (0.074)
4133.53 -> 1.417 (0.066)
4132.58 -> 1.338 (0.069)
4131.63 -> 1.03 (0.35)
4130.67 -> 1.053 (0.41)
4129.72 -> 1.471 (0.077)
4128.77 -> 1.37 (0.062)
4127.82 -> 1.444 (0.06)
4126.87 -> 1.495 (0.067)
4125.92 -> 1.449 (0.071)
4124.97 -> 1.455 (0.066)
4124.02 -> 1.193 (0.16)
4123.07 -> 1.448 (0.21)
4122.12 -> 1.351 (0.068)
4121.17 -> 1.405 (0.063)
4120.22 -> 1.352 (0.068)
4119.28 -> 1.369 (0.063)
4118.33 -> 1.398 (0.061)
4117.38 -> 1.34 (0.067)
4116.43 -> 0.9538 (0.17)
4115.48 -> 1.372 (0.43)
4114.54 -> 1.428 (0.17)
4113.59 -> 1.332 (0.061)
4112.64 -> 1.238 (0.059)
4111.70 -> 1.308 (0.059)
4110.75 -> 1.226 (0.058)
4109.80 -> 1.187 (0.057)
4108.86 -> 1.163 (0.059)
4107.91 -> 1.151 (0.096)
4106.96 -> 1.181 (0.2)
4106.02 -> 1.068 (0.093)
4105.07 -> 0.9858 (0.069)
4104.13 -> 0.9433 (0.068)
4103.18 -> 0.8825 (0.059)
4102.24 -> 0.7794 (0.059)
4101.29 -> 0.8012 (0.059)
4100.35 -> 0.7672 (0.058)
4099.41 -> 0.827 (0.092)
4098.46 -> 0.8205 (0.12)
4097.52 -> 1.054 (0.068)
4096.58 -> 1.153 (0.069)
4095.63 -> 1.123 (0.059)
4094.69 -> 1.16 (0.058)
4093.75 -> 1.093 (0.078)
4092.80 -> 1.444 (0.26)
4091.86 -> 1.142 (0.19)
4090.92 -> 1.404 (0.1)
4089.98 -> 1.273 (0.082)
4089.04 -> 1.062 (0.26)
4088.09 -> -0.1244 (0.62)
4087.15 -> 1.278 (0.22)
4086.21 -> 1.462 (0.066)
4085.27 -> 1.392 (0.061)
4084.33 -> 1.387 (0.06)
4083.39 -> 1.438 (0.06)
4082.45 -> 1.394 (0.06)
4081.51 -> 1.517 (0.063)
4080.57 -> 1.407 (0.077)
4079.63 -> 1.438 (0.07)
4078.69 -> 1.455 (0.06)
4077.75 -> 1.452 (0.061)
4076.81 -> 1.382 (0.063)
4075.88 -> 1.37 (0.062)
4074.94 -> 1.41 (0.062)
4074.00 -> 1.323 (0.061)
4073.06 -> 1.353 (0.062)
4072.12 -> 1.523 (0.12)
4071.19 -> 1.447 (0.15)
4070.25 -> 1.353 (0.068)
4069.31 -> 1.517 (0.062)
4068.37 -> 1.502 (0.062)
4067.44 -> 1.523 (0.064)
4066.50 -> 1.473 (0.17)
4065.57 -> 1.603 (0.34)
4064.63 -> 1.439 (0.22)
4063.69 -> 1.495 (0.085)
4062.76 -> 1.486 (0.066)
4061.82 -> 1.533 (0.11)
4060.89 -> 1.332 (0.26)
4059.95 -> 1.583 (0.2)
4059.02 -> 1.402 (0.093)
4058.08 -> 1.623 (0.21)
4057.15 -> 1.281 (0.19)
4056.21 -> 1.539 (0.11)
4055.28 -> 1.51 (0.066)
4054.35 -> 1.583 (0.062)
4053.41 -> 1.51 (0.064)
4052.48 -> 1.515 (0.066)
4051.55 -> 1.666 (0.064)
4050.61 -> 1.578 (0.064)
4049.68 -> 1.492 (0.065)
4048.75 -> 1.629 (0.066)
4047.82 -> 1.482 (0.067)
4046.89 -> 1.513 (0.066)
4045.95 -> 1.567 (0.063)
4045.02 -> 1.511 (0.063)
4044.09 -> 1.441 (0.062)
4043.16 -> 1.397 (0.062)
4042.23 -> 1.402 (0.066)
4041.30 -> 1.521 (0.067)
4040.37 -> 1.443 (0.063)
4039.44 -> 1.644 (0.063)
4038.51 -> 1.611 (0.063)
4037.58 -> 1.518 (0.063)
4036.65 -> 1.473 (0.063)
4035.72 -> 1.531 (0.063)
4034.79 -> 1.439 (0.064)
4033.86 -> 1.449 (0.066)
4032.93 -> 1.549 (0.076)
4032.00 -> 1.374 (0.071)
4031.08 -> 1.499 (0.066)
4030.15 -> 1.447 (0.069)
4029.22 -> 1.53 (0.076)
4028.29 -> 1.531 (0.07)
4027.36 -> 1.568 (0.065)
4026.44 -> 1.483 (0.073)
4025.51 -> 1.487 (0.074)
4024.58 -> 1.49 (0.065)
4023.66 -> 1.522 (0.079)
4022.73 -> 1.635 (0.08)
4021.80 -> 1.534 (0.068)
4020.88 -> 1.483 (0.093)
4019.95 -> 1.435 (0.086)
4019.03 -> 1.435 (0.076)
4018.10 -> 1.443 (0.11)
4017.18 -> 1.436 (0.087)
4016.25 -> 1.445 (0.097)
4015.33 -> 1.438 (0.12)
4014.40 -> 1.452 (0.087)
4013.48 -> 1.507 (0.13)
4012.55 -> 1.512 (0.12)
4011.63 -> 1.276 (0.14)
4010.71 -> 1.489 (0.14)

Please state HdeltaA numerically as 8.4 angstrom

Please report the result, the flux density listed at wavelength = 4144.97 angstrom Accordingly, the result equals 1.47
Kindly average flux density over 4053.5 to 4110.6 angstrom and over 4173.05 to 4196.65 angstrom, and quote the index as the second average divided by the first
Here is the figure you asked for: 1.12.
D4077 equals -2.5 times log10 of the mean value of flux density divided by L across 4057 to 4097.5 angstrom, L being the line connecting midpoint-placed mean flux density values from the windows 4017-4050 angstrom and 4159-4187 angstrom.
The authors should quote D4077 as 0.10 mag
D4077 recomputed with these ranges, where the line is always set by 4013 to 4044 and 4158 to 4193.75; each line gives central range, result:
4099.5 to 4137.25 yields 0.18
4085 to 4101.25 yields 0.35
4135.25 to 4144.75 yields -0.03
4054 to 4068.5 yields -0.01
